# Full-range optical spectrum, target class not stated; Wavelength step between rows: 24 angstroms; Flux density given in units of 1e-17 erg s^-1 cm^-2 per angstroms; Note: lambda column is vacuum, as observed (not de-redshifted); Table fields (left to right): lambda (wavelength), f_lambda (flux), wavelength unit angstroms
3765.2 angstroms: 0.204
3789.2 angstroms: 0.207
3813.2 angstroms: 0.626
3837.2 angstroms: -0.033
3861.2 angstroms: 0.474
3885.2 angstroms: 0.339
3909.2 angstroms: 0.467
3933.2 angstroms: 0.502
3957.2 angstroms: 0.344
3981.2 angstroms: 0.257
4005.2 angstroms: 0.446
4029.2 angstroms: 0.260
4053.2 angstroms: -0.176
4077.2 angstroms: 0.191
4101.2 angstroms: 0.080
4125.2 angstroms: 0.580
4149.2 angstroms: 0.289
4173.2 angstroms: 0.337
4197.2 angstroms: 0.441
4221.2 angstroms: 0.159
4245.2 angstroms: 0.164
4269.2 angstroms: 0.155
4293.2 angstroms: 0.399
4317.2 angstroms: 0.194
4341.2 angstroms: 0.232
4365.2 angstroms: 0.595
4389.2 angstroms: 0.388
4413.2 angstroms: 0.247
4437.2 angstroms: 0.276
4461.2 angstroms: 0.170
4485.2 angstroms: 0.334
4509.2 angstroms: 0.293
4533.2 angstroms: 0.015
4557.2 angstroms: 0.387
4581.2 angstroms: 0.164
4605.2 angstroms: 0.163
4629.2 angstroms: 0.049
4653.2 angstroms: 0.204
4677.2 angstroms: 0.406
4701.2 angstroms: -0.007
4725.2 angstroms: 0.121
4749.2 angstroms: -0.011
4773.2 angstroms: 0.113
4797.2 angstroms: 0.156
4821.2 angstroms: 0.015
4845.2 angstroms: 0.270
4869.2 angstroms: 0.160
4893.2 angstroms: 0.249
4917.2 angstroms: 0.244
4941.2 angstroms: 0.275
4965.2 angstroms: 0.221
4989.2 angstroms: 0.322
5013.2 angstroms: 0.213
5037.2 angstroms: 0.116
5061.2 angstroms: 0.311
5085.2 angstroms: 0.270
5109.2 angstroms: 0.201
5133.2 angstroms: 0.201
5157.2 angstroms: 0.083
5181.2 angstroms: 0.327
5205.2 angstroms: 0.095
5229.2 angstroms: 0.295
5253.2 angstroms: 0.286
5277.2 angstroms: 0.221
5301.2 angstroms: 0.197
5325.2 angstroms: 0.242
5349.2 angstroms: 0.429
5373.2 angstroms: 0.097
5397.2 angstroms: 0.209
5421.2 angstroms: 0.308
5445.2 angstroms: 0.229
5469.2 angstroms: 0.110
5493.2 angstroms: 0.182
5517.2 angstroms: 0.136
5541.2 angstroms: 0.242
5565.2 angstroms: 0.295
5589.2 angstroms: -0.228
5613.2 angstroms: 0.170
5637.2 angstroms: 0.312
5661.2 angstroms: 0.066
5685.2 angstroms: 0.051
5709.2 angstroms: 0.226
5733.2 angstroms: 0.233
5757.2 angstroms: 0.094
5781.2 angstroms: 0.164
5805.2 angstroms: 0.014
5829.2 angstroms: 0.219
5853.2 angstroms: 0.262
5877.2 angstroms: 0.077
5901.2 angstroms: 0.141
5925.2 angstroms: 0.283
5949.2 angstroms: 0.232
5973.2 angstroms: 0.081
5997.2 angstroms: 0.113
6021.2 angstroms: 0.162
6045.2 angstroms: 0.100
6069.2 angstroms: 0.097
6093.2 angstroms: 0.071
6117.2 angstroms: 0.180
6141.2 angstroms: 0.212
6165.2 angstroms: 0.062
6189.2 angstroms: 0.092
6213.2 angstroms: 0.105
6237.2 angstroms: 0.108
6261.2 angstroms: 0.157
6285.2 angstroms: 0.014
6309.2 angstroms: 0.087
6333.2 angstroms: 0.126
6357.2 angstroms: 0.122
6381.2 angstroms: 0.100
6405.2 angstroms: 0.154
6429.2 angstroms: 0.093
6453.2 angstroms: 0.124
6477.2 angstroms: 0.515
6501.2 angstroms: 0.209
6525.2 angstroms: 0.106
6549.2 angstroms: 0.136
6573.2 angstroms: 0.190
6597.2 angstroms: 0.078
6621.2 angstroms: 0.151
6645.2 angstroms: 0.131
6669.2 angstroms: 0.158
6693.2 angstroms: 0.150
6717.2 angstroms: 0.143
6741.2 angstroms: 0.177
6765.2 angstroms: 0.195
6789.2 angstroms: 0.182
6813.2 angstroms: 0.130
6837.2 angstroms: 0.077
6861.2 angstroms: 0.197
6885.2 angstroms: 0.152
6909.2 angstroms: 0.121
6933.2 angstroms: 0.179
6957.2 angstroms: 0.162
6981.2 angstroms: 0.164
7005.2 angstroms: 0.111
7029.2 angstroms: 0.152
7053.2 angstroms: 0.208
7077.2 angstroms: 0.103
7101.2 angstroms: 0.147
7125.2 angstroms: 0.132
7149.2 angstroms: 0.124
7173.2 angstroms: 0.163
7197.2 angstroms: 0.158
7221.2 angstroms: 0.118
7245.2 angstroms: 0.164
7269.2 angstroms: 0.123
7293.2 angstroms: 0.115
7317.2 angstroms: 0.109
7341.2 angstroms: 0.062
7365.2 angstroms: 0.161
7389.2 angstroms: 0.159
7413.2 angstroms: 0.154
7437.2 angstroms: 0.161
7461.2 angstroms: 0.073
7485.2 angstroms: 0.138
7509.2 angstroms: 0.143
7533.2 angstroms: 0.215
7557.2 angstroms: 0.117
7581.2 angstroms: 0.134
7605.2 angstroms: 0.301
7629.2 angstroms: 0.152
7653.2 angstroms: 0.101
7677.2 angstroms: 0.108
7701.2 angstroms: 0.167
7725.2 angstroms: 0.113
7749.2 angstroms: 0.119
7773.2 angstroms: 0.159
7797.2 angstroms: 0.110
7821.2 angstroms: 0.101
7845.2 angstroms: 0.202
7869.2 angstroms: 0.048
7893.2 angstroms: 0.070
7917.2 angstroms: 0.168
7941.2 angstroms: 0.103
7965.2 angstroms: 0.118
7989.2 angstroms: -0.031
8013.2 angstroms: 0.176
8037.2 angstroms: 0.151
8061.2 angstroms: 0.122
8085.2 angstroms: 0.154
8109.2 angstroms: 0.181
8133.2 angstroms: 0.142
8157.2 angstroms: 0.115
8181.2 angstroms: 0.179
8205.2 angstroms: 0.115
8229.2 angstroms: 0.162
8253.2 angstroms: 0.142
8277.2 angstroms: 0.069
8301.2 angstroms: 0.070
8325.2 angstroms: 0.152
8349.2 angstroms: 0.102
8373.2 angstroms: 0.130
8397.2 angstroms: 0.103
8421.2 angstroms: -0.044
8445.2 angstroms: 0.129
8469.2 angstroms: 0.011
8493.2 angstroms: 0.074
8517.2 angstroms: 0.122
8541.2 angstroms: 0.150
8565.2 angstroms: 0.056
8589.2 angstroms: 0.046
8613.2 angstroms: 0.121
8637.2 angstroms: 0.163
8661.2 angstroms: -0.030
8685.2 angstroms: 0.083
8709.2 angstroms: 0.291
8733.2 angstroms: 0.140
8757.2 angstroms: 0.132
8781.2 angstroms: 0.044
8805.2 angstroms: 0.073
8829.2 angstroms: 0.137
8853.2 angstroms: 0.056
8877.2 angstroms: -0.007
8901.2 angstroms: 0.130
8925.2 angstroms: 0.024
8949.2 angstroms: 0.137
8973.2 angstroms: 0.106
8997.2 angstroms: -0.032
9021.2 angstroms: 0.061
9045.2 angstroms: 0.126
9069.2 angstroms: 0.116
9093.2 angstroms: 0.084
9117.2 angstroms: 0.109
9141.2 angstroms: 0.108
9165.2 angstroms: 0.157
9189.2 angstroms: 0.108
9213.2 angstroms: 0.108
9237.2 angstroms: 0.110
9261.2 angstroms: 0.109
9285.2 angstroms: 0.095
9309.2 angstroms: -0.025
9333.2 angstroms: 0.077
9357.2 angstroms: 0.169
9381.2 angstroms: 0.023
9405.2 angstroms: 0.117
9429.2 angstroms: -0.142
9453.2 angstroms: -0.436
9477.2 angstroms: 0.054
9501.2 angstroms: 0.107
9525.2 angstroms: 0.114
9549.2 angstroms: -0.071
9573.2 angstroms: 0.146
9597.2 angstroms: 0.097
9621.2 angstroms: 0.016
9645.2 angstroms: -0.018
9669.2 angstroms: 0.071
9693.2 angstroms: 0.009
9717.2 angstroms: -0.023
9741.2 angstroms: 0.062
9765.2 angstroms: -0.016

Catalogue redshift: 0.74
